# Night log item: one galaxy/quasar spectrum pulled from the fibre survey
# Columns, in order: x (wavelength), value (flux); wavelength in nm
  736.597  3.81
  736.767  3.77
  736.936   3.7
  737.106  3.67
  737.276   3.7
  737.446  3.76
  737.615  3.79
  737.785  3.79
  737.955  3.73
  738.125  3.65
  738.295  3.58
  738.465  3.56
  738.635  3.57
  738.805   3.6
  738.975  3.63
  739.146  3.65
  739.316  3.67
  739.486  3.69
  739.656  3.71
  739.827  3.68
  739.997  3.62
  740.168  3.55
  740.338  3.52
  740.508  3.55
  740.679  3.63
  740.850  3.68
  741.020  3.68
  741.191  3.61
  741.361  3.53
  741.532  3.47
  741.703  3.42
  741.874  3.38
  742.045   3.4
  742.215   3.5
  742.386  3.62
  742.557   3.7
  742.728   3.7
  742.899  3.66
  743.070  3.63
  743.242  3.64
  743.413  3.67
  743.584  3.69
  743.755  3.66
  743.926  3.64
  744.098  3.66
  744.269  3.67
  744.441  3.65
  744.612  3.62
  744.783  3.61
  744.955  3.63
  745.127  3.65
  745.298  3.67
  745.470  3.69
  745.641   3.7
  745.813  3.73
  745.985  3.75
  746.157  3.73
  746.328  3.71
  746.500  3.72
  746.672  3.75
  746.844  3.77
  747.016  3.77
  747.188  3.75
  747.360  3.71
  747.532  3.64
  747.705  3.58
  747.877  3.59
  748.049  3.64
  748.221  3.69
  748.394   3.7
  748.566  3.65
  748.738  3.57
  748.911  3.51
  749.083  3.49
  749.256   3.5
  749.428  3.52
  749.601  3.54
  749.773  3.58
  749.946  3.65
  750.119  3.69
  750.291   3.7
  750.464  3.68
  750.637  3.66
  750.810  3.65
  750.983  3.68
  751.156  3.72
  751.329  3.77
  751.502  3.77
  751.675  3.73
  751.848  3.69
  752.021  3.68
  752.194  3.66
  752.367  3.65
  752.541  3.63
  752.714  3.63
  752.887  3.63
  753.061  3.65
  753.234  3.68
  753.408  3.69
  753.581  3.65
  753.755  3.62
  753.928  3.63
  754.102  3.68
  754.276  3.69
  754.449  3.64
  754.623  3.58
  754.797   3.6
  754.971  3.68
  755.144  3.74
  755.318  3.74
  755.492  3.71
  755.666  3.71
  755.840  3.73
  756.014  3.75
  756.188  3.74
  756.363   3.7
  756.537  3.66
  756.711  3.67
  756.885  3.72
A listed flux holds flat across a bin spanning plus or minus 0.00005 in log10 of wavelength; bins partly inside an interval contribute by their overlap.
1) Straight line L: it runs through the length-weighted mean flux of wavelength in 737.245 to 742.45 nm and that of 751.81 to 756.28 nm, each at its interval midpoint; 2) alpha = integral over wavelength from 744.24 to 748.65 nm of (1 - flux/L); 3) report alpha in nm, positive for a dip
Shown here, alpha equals -0.05 nm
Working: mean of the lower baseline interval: 3.61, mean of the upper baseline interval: 3.67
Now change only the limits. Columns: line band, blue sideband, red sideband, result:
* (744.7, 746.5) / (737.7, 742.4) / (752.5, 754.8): -0.037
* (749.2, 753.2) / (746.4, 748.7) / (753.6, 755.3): 0.015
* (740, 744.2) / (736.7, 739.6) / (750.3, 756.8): 0.098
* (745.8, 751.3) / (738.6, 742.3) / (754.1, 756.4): -0.024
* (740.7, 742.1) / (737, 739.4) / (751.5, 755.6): 0.053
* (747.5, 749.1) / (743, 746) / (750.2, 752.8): 0.029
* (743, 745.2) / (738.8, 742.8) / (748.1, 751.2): -0.028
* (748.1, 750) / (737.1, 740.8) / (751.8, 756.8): 0.043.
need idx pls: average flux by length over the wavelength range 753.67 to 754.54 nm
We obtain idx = 3.65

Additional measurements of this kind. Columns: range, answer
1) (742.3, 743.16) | 3.66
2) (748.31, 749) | 3.61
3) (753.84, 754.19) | 3.65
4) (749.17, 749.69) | 3.53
